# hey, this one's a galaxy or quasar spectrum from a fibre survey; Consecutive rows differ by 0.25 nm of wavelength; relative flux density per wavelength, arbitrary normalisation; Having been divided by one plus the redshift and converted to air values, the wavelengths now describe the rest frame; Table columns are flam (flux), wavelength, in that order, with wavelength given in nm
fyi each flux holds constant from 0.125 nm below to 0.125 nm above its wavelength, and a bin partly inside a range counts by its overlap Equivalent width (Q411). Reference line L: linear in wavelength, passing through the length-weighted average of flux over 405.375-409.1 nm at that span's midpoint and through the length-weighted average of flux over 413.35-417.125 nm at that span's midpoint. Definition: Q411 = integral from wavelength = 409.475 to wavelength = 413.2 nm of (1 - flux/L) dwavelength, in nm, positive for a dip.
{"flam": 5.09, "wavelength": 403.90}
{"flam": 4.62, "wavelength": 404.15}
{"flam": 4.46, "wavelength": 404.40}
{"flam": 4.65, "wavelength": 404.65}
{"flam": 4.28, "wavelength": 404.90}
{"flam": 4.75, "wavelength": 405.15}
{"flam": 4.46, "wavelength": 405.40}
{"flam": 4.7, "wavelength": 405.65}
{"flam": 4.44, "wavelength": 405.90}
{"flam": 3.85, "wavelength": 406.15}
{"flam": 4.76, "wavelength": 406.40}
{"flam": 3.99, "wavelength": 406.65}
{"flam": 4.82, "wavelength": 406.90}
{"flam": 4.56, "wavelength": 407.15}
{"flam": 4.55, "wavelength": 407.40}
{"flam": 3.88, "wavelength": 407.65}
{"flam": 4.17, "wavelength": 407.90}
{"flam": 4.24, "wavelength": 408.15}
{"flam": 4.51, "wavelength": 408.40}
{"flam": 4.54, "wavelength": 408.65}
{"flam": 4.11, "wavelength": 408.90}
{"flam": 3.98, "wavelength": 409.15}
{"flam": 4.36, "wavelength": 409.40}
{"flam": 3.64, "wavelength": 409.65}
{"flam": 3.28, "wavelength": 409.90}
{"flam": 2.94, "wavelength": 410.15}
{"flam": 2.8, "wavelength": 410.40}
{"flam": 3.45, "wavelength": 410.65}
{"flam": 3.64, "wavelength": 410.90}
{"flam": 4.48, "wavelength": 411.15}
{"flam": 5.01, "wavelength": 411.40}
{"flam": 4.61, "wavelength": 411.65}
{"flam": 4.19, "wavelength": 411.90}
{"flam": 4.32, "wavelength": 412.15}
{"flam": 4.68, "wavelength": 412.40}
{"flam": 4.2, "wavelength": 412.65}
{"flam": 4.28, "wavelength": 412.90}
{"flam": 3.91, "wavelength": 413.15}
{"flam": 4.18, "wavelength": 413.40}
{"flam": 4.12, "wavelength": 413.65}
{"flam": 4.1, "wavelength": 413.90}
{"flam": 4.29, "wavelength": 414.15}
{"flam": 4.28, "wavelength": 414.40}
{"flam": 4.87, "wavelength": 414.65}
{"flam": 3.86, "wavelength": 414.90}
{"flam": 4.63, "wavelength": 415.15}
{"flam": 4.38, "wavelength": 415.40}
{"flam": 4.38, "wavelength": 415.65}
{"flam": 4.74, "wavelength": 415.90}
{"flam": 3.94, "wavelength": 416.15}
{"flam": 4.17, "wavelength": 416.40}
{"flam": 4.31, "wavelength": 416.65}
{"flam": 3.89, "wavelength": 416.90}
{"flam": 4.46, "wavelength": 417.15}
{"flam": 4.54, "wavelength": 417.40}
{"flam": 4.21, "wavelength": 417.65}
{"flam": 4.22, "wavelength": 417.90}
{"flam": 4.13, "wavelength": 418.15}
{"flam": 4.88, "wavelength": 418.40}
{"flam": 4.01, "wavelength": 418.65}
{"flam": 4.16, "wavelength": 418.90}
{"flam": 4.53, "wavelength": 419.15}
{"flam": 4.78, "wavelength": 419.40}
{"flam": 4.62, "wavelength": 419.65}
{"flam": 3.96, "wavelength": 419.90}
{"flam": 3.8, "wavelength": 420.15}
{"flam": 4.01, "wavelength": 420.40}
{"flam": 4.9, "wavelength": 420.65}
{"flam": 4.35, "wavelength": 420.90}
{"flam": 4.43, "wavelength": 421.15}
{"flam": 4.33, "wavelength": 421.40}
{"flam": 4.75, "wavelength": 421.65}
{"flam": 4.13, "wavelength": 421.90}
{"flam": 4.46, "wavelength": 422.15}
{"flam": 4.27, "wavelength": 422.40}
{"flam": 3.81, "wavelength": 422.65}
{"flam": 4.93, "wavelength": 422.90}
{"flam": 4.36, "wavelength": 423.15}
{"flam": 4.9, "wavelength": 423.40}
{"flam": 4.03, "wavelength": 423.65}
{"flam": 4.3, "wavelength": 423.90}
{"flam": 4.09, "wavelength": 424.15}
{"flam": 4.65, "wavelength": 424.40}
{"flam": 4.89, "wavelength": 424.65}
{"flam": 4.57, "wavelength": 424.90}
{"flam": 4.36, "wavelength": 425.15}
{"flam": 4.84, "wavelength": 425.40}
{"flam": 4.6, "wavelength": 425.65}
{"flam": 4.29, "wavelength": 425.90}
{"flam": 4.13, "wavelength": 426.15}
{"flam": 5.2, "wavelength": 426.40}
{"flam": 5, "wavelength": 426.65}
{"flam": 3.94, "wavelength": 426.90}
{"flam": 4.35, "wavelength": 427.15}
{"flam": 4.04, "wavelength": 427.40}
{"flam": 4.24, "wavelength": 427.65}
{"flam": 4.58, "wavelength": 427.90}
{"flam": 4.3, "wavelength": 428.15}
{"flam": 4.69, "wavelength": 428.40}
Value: 0.30 nm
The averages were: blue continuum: 4.36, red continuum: 4.28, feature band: 3.97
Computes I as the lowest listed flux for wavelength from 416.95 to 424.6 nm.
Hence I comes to 3.8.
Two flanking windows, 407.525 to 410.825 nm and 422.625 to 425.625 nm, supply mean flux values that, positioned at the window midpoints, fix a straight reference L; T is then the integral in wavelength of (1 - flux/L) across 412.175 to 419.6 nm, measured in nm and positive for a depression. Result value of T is -0.33 nm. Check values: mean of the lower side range 3.84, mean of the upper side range 4.5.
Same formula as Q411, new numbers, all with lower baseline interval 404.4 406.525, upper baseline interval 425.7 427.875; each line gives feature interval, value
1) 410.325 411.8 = 0.14 nm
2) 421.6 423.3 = 0.02 nm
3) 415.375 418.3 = 0.11 nm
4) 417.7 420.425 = 0.09 nm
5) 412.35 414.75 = 0.10 nm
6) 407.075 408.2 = 0.05 nm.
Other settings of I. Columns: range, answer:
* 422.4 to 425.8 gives 3.81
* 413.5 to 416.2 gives 3.86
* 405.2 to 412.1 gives 2.8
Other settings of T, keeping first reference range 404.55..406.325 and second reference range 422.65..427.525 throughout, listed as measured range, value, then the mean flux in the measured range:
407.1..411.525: 0.46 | 4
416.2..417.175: 0.07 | 4.16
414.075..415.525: 0.03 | 4.39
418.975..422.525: 0.08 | 4.38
